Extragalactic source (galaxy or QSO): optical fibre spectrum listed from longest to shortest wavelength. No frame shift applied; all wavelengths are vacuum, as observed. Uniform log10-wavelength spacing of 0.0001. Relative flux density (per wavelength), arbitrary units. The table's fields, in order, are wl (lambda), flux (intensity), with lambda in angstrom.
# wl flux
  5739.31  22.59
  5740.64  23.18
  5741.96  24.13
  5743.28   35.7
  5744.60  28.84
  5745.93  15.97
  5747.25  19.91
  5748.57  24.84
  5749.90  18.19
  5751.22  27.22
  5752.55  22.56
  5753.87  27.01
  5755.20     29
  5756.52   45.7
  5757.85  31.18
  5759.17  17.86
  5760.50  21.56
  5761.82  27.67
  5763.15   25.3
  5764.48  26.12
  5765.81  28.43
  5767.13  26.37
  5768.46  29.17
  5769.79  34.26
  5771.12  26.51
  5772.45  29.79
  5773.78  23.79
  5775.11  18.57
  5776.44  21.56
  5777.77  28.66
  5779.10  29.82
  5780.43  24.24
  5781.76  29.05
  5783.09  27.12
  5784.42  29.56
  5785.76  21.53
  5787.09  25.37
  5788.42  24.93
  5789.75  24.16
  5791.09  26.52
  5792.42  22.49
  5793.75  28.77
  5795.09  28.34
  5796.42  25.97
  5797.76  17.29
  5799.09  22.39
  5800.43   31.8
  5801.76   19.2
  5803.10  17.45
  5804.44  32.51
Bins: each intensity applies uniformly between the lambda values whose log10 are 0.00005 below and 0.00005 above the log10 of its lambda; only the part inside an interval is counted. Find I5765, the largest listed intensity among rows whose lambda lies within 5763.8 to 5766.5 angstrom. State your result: 28.43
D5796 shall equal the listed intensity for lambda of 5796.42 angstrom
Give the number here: 25.97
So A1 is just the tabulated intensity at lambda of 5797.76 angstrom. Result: 17.29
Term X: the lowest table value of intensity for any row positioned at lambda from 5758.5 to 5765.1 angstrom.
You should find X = 17.86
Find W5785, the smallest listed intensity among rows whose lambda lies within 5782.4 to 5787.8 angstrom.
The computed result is 21.53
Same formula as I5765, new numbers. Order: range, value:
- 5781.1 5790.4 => 29.56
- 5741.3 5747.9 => 35.7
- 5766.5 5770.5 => 34.26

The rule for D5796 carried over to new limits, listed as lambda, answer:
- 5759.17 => 17.86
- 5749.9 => 18.19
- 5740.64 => 23.18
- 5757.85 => 31.18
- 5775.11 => 18.57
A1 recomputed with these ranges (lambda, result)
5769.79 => 34.26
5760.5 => 21.56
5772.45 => 29.79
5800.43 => 31.8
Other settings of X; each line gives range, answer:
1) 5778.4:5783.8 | 24.24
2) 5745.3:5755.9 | 15.97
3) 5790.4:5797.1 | 22.49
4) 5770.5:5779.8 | 18.57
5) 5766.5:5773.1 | 26.37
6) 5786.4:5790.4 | 24.16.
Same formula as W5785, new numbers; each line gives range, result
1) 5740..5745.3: 23.18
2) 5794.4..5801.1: 17.29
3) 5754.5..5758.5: 29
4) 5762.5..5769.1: 25.3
